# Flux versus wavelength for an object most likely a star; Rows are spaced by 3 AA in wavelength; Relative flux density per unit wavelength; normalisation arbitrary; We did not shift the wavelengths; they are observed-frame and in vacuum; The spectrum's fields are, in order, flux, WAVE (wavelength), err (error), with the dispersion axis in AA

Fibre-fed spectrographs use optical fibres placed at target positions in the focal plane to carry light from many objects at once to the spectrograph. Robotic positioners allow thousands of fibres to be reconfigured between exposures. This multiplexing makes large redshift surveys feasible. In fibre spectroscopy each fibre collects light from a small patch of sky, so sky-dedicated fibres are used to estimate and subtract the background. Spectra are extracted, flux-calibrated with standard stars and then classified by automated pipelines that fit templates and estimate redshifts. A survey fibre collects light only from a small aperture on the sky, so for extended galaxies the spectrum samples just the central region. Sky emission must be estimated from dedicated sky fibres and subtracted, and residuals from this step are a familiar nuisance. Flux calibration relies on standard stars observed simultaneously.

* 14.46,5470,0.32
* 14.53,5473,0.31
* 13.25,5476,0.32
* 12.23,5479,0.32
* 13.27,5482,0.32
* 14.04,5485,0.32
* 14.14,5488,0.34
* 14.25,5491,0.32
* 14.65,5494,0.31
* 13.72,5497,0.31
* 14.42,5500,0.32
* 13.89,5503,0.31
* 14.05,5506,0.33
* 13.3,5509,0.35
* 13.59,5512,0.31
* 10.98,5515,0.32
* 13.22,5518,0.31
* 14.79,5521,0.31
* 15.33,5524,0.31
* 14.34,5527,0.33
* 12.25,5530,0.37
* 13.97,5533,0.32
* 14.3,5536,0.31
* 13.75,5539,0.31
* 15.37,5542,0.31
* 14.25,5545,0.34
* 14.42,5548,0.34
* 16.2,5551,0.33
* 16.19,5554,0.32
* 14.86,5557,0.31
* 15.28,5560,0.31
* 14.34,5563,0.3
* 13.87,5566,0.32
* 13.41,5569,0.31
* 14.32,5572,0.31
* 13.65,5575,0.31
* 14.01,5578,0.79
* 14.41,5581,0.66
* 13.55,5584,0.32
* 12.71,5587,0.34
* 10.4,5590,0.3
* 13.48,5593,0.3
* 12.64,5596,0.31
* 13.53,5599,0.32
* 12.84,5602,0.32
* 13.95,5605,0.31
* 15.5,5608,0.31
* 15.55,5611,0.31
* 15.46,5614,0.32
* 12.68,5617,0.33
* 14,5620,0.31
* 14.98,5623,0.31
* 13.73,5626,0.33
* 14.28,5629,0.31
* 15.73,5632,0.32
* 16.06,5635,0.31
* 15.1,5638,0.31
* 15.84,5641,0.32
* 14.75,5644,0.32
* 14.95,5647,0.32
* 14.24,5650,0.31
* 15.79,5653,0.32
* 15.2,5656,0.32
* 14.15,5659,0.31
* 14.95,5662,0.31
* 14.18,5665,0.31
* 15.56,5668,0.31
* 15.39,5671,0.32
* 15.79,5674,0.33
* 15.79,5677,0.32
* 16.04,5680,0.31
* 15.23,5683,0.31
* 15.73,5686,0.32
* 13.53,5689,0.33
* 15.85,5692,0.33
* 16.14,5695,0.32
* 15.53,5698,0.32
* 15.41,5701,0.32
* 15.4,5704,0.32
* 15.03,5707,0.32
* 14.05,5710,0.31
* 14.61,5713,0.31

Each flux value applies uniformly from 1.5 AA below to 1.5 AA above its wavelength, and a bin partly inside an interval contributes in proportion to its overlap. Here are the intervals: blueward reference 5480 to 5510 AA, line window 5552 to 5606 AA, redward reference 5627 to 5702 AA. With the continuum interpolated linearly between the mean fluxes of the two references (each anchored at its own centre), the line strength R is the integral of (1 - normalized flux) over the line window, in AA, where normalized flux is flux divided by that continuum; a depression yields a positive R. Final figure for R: 3.0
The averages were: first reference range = 14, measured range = 13.8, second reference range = 15.2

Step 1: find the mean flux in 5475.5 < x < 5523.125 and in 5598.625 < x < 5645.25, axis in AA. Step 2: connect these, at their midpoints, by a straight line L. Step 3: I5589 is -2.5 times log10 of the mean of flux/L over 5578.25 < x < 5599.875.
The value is 0.11 mag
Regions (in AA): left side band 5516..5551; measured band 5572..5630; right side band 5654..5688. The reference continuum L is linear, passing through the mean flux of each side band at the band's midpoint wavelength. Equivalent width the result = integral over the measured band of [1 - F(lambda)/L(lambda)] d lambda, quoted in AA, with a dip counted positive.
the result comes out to 3.8 AA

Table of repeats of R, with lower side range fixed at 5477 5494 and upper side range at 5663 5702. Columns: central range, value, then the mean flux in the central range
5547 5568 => -1.0 AA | 15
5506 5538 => 0.8 AA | 13.6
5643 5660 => 0.3 AA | 14.9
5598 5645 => 0.7 AA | 14.6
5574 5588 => 0.8 AA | 13.7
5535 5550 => -0.3 AA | 14.5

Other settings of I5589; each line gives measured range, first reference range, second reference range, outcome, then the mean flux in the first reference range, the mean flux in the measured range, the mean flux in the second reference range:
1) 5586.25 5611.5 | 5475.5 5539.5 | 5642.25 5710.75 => 0.09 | 13.7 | 13.3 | 15.2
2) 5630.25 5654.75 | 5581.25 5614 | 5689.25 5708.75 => -0.07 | 13.5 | 15.3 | 15.4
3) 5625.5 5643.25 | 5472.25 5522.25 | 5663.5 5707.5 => -0.02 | 13.6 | 15.2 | 15.4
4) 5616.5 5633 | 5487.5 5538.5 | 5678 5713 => 0.03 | 13.8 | 14.3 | 15.2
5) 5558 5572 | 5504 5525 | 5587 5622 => -0.05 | 13.6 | 14.3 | 13.6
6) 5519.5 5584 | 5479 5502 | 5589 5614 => -0.05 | 13.9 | 14.4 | 13.7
